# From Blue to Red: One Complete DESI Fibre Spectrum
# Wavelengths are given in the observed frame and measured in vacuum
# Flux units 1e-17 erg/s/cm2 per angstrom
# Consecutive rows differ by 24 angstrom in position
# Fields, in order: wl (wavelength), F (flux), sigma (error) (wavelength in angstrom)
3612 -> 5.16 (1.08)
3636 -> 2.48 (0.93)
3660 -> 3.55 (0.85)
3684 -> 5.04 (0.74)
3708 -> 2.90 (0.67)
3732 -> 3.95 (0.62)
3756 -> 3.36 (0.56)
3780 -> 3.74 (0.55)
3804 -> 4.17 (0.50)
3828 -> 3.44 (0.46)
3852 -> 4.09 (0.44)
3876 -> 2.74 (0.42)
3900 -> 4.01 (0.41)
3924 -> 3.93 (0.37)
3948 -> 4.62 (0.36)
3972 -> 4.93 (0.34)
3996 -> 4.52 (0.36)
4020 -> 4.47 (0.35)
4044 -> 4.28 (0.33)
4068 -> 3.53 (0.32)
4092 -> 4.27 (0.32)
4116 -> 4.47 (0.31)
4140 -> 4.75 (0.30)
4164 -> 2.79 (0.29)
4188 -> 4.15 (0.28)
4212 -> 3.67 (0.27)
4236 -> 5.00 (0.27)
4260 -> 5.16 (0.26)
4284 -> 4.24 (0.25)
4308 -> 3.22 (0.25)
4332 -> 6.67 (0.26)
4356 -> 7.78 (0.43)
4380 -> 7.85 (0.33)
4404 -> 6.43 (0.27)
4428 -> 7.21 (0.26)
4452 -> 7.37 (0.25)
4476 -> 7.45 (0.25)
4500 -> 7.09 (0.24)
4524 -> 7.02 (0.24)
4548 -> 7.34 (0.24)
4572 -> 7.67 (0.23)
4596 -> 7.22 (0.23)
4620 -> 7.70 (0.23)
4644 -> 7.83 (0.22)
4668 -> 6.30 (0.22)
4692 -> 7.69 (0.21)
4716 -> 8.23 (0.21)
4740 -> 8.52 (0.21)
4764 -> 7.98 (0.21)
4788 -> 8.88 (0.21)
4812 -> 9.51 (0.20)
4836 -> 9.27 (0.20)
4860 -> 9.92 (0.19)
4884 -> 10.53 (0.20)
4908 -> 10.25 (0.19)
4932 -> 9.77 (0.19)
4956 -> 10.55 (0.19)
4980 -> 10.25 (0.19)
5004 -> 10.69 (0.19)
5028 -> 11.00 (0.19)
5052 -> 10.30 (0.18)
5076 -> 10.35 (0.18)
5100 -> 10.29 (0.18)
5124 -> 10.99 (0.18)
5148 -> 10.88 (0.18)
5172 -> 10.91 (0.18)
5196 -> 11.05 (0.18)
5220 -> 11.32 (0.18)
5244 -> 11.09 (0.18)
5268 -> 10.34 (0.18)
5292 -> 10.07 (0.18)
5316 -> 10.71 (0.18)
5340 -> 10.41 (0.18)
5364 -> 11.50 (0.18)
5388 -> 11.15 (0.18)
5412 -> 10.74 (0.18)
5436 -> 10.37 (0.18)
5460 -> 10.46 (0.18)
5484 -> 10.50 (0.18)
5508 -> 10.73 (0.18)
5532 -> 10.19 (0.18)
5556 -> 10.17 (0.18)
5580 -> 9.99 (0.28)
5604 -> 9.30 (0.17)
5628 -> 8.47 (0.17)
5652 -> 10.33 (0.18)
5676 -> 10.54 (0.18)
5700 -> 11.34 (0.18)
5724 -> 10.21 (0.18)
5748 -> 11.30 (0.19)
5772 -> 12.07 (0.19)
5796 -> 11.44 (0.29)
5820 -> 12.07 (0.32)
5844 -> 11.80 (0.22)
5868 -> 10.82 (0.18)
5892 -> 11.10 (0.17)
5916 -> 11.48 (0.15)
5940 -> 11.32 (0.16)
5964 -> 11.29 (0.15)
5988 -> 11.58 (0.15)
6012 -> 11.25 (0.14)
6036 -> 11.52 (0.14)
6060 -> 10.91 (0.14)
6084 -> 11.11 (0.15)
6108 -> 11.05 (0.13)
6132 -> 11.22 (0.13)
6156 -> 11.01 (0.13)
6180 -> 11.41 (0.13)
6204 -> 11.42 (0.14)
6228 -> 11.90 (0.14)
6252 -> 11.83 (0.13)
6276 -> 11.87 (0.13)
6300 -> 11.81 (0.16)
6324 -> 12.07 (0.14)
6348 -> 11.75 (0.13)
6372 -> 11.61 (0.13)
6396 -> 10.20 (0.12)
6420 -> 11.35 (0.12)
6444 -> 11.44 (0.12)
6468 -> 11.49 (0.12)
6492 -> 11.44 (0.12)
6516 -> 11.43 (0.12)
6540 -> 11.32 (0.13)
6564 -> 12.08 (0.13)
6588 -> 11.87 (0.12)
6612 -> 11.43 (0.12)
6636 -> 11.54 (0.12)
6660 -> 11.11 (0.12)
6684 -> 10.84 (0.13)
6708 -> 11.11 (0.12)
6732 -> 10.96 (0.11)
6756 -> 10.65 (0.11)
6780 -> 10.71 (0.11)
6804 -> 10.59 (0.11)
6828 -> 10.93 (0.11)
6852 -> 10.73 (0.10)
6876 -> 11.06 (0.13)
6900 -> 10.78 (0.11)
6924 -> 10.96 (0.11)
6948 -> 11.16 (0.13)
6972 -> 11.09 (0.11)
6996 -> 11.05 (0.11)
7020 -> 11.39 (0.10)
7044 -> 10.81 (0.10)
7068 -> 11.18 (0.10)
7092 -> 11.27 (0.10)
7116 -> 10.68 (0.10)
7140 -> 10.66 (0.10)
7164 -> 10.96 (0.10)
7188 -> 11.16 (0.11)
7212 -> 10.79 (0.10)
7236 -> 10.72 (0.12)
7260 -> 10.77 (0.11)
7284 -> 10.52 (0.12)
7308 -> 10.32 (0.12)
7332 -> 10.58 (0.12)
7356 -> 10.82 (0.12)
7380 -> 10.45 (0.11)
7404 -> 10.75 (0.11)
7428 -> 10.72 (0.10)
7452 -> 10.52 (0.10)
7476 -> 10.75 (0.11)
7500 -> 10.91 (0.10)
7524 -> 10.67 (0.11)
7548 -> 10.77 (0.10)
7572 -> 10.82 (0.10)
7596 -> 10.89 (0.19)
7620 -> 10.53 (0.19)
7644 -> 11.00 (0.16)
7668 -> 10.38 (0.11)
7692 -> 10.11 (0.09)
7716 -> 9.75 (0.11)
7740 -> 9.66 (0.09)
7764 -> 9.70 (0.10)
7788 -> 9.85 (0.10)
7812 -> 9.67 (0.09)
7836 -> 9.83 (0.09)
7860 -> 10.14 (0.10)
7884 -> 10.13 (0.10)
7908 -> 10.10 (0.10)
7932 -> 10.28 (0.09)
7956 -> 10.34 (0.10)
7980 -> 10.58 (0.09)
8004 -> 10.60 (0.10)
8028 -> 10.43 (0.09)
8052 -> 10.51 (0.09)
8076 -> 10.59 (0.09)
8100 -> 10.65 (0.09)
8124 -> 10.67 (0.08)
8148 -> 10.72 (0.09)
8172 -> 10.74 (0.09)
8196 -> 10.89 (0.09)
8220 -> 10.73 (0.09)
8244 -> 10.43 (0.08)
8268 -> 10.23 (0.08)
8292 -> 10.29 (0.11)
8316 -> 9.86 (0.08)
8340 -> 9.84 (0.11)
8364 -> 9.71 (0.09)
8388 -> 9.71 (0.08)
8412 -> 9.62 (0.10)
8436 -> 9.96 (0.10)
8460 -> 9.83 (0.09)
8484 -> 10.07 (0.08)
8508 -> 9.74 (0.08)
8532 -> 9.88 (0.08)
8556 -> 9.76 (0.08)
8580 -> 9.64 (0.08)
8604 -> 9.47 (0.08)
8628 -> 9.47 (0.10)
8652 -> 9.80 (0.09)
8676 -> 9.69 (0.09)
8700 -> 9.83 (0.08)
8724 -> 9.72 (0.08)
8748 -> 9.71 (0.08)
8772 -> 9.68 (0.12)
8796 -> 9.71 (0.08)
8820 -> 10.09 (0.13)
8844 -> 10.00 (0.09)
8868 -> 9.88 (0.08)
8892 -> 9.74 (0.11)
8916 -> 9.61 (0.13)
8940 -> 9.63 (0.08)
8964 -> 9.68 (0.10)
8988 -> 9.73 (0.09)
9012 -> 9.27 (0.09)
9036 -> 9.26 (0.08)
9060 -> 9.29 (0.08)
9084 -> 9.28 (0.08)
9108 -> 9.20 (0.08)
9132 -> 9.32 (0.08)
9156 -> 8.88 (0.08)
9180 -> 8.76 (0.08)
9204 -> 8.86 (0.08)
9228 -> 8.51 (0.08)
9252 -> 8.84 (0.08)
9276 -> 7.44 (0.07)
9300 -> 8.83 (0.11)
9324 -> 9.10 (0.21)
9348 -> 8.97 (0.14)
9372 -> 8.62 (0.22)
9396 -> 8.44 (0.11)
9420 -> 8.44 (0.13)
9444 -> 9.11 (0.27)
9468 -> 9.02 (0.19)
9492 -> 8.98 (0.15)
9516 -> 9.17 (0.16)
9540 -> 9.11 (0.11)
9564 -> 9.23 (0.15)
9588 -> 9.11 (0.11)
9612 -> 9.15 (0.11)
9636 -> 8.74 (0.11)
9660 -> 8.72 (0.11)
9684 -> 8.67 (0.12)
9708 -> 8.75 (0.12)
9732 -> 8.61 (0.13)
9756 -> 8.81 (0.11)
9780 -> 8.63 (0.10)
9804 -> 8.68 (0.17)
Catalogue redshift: 0.09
